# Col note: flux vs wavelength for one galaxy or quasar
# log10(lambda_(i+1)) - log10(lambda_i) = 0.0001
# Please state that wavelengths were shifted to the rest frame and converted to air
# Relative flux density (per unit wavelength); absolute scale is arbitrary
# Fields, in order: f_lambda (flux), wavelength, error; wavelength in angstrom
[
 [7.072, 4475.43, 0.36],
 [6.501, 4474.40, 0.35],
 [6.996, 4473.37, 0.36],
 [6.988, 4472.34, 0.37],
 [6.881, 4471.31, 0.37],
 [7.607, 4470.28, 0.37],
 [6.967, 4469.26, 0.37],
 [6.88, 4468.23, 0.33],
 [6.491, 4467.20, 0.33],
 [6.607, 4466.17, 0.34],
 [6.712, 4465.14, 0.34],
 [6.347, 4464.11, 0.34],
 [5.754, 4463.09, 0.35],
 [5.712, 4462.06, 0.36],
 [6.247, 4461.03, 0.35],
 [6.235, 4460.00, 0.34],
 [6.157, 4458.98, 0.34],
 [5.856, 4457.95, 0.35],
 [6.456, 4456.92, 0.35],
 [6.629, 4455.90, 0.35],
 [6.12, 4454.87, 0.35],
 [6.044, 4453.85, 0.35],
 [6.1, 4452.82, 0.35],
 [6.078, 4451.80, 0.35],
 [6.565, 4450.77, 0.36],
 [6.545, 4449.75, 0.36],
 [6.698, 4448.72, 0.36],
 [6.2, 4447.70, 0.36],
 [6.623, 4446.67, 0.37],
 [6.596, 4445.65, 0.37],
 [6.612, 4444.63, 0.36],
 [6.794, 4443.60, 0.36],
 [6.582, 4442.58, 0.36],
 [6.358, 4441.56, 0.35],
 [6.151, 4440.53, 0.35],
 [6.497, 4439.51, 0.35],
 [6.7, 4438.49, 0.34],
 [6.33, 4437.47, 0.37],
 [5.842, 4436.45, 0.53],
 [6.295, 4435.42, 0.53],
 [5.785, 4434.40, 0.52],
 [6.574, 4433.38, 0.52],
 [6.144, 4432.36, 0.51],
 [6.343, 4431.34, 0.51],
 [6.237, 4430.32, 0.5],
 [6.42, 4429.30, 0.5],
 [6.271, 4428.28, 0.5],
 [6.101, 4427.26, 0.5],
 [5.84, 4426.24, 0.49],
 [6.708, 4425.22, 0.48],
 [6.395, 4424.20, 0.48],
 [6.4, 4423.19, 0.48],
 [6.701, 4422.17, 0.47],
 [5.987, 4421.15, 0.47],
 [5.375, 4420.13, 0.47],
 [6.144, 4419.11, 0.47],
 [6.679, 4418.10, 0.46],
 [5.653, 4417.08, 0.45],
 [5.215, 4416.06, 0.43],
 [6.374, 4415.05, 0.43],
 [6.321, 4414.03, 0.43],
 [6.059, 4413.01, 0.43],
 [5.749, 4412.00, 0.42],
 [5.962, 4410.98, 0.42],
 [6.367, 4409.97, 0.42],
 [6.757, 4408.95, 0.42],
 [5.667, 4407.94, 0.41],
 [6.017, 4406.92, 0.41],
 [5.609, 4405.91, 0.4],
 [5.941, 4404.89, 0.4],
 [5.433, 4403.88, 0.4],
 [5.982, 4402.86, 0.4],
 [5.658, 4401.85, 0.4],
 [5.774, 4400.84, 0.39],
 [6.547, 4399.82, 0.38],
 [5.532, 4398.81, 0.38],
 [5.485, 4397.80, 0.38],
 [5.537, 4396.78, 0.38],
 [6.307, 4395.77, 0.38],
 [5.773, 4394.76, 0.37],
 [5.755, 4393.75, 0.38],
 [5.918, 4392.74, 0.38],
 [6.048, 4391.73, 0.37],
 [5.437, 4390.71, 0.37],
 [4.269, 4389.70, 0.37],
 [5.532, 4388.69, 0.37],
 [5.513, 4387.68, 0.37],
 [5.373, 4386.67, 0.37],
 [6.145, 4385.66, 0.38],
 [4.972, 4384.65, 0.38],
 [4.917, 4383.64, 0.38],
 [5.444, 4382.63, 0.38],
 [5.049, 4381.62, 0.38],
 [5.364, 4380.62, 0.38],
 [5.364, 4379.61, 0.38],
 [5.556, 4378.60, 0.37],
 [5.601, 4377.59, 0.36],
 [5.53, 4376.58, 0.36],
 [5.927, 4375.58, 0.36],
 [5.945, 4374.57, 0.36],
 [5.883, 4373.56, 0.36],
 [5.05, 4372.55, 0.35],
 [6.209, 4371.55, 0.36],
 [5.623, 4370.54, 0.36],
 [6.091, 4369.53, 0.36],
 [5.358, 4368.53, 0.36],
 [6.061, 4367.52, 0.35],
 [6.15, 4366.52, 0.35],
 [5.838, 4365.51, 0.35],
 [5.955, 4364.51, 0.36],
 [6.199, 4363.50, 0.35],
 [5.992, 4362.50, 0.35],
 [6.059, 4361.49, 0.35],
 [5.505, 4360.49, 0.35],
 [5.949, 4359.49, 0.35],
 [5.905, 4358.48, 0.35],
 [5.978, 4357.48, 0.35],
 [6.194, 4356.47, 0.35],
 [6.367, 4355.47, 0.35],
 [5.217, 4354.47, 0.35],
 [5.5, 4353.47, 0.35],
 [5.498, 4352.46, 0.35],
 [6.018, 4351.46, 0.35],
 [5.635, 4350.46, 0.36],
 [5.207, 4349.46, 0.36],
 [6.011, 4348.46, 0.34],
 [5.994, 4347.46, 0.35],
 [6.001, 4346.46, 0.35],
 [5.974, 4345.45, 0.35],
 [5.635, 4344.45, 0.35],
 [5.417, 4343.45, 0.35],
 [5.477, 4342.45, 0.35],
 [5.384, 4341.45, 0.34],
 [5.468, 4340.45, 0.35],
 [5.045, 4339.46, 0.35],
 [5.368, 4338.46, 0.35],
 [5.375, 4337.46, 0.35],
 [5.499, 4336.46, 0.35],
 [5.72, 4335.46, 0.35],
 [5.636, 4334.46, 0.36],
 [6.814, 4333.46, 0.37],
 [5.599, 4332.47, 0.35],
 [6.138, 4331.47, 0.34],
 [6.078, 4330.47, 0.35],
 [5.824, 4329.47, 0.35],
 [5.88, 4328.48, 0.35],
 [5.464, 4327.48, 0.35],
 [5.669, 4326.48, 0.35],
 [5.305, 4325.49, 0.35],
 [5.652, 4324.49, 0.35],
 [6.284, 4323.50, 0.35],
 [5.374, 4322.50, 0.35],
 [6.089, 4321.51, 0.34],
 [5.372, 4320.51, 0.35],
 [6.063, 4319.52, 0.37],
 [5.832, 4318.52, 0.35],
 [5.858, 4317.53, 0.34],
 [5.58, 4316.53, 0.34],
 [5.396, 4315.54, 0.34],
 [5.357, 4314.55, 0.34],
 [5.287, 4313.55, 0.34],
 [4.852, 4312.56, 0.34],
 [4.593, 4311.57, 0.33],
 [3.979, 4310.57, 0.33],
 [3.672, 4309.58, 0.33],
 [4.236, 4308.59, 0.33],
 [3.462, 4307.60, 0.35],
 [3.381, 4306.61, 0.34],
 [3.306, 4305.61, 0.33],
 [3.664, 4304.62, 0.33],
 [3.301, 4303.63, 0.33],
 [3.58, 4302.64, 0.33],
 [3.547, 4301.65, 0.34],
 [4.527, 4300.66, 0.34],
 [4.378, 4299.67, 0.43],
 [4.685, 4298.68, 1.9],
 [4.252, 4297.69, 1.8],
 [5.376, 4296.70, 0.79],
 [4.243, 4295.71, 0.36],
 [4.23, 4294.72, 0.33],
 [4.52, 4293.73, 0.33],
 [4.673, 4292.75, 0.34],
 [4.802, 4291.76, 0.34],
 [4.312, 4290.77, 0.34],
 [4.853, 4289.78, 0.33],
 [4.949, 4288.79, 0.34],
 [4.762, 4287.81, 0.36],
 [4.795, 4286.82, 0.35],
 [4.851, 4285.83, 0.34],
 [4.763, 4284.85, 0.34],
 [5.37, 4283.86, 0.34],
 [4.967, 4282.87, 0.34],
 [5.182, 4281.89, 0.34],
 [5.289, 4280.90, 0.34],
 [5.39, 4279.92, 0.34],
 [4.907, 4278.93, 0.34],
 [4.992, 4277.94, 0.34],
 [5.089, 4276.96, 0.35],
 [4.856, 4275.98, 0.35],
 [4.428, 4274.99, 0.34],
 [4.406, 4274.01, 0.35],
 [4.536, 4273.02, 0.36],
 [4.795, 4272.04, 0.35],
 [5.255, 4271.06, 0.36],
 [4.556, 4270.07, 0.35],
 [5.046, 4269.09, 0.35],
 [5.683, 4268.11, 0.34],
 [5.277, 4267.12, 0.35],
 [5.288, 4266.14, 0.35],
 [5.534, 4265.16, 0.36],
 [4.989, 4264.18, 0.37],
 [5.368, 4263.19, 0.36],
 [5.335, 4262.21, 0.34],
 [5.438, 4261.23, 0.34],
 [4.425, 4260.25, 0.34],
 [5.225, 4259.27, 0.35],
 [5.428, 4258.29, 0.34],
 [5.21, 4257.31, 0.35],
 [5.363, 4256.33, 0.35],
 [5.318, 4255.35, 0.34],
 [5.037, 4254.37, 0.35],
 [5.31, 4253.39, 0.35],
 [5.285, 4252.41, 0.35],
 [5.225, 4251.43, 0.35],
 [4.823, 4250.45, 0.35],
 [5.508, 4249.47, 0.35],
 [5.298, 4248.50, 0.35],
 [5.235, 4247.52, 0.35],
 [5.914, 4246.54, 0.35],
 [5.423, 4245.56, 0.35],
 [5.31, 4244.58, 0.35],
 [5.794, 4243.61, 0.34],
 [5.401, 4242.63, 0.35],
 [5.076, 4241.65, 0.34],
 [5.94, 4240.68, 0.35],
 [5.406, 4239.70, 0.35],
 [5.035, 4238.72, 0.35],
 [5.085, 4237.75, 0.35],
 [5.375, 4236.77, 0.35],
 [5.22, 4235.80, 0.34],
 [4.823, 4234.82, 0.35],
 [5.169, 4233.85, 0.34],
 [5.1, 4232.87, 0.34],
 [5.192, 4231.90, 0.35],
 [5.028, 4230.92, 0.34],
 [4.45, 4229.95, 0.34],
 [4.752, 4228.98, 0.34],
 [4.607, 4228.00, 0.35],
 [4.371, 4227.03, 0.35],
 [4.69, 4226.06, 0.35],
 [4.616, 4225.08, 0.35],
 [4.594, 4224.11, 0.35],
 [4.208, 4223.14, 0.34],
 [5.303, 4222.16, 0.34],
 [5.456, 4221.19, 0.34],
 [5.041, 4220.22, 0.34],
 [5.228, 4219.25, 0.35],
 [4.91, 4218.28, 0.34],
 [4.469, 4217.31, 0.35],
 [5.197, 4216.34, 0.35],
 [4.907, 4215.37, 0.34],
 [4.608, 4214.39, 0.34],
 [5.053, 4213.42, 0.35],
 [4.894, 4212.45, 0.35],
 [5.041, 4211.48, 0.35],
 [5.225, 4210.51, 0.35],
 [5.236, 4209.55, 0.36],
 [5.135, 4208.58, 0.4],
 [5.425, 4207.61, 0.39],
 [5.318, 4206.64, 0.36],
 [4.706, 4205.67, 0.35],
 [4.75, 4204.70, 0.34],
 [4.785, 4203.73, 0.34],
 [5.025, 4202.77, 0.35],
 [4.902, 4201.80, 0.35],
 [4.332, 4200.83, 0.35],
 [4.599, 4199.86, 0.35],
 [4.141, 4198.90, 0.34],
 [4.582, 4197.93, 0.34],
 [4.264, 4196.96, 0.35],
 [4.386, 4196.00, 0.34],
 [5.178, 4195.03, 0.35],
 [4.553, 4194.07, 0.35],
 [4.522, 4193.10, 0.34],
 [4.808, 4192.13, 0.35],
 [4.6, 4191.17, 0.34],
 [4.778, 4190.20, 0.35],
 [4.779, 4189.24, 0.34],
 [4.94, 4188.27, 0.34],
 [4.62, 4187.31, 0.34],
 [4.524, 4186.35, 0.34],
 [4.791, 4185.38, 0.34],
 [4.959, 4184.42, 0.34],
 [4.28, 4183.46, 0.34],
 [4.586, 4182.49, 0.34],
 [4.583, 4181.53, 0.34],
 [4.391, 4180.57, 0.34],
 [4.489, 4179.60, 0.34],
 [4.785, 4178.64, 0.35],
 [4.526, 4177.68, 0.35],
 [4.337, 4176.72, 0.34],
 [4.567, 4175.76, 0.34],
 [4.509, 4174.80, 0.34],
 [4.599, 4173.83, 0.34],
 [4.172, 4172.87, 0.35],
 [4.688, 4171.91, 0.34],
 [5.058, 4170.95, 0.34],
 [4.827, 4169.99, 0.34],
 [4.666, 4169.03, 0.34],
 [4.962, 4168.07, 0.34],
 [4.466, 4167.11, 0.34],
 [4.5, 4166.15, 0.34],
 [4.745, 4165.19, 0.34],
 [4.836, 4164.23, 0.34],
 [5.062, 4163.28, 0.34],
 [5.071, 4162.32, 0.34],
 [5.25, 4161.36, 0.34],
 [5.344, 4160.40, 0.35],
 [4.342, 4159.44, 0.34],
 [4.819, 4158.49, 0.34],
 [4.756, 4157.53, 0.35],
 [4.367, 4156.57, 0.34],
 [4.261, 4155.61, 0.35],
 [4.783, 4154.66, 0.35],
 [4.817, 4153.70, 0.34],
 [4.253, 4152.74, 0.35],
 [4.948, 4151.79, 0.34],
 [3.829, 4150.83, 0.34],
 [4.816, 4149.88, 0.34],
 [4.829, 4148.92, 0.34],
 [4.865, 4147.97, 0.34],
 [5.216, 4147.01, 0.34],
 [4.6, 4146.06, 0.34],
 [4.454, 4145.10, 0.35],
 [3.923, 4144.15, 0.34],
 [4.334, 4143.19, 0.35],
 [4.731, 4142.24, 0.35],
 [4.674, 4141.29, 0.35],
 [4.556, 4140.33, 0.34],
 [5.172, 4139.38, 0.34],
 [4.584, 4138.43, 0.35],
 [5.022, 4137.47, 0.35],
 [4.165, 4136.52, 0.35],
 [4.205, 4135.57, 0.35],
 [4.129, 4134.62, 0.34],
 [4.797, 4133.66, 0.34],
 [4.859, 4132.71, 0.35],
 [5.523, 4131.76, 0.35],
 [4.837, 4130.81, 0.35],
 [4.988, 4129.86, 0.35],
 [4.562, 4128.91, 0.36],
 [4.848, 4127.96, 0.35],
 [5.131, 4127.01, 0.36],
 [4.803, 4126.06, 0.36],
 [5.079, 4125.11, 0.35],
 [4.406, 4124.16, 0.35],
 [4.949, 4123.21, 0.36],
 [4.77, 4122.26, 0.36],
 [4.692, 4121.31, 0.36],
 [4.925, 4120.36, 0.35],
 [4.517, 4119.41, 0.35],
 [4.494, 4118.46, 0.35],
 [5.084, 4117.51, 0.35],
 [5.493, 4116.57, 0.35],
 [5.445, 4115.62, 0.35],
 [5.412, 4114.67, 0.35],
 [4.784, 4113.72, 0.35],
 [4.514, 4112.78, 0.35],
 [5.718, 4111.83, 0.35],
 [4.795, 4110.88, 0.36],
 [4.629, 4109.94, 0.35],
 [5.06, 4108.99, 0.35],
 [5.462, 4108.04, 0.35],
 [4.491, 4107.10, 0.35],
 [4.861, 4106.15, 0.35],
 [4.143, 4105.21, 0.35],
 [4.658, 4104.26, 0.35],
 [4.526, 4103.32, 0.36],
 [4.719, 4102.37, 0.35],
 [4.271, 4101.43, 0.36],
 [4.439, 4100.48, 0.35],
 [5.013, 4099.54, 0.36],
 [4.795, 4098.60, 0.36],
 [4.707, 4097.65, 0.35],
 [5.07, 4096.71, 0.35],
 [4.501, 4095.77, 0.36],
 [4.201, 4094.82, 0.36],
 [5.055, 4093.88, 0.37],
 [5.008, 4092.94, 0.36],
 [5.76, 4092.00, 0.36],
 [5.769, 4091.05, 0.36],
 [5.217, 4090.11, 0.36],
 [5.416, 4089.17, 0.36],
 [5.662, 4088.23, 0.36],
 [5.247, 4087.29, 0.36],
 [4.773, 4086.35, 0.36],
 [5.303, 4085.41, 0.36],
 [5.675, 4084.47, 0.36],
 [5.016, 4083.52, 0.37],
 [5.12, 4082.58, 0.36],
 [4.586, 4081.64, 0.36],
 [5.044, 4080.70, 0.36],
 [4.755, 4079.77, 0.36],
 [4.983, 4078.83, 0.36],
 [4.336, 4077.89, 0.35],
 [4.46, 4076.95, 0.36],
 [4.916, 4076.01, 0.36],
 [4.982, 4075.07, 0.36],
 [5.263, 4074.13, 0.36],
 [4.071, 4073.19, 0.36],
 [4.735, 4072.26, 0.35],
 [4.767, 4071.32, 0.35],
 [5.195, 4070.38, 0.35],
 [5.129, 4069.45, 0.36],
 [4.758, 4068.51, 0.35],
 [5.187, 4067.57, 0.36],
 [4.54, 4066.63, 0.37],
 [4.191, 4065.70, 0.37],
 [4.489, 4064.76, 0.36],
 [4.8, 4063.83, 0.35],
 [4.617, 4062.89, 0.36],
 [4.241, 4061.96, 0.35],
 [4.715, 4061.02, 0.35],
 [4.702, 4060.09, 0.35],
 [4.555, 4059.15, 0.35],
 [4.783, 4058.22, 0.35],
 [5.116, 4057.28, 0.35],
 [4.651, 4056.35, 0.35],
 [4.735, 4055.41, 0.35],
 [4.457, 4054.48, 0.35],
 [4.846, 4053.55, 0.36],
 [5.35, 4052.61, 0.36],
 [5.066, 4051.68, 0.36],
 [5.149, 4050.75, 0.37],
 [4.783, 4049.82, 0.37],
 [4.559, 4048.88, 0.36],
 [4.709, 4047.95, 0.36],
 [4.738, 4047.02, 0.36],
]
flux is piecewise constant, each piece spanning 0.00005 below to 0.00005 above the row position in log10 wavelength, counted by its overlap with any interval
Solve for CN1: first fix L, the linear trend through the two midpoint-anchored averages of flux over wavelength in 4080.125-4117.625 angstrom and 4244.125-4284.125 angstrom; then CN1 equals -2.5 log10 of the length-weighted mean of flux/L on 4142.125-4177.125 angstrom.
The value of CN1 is 0.09 mag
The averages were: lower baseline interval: 4.99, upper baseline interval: 5.15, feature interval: 4.66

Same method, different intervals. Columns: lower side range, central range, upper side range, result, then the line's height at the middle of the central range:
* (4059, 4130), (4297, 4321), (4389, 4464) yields 0.25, 5.67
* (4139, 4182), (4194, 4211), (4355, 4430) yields 0.01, 4.88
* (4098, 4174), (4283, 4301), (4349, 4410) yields 0.15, 5.38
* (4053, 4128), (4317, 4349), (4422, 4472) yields 0.03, 5.9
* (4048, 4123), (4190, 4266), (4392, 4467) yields 0.08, 5.41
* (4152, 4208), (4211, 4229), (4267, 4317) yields -0.04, 4.67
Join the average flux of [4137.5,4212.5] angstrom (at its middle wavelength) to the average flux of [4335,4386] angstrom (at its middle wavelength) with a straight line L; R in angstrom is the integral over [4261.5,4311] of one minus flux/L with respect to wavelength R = 6.0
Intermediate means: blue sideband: 4.71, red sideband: 5.68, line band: 4.64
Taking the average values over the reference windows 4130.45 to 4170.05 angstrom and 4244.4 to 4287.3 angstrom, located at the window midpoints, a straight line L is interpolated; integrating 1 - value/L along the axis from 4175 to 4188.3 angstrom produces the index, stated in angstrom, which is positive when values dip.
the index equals 0.6 angstrom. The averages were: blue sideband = 4.69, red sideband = 5.13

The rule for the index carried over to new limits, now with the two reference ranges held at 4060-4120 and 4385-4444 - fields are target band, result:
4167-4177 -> 1.0 angstrom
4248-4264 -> 0.7 angstrom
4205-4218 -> 0.7 angstrom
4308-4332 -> 1.2 angstrom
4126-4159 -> 2.6 angstrom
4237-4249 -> 0.0 angstrom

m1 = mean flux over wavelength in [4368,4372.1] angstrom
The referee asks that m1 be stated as 5.81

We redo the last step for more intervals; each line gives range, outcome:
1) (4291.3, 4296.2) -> 4.5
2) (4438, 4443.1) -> 6.46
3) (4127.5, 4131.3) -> 4.82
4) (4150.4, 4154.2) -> 4.47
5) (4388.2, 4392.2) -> 5.3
